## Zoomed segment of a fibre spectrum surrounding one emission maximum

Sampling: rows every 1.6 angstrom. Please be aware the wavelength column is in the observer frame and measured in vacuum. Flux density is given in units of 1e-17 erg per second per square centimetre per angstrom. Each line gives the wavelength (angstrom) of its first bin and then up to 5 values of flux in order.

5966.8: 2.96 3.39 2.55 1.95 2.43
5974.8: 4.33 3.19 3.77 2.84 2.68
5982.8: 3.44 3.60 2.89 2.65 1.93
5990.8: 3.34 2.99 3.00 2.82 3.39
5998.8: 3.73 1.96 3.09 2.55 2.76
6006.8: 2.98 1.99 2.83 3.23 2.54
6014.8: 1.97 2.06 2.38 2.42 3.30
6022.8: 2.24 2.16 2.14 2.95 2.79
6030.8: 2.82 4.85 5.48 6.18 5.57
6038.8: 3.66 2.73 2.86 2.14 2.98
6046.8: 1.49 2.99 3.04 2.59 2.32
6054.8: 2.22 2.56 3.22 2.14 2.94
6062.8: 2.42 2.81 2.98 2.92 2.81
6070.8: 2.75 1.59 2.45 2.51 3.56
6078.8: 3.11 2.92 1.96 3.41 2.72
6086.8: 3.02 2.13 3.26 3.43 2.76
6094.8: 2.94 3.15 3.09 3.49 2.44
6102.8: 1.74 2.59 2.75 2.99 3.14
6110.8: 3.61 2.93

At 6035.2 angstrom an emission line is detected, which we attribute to [O III]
